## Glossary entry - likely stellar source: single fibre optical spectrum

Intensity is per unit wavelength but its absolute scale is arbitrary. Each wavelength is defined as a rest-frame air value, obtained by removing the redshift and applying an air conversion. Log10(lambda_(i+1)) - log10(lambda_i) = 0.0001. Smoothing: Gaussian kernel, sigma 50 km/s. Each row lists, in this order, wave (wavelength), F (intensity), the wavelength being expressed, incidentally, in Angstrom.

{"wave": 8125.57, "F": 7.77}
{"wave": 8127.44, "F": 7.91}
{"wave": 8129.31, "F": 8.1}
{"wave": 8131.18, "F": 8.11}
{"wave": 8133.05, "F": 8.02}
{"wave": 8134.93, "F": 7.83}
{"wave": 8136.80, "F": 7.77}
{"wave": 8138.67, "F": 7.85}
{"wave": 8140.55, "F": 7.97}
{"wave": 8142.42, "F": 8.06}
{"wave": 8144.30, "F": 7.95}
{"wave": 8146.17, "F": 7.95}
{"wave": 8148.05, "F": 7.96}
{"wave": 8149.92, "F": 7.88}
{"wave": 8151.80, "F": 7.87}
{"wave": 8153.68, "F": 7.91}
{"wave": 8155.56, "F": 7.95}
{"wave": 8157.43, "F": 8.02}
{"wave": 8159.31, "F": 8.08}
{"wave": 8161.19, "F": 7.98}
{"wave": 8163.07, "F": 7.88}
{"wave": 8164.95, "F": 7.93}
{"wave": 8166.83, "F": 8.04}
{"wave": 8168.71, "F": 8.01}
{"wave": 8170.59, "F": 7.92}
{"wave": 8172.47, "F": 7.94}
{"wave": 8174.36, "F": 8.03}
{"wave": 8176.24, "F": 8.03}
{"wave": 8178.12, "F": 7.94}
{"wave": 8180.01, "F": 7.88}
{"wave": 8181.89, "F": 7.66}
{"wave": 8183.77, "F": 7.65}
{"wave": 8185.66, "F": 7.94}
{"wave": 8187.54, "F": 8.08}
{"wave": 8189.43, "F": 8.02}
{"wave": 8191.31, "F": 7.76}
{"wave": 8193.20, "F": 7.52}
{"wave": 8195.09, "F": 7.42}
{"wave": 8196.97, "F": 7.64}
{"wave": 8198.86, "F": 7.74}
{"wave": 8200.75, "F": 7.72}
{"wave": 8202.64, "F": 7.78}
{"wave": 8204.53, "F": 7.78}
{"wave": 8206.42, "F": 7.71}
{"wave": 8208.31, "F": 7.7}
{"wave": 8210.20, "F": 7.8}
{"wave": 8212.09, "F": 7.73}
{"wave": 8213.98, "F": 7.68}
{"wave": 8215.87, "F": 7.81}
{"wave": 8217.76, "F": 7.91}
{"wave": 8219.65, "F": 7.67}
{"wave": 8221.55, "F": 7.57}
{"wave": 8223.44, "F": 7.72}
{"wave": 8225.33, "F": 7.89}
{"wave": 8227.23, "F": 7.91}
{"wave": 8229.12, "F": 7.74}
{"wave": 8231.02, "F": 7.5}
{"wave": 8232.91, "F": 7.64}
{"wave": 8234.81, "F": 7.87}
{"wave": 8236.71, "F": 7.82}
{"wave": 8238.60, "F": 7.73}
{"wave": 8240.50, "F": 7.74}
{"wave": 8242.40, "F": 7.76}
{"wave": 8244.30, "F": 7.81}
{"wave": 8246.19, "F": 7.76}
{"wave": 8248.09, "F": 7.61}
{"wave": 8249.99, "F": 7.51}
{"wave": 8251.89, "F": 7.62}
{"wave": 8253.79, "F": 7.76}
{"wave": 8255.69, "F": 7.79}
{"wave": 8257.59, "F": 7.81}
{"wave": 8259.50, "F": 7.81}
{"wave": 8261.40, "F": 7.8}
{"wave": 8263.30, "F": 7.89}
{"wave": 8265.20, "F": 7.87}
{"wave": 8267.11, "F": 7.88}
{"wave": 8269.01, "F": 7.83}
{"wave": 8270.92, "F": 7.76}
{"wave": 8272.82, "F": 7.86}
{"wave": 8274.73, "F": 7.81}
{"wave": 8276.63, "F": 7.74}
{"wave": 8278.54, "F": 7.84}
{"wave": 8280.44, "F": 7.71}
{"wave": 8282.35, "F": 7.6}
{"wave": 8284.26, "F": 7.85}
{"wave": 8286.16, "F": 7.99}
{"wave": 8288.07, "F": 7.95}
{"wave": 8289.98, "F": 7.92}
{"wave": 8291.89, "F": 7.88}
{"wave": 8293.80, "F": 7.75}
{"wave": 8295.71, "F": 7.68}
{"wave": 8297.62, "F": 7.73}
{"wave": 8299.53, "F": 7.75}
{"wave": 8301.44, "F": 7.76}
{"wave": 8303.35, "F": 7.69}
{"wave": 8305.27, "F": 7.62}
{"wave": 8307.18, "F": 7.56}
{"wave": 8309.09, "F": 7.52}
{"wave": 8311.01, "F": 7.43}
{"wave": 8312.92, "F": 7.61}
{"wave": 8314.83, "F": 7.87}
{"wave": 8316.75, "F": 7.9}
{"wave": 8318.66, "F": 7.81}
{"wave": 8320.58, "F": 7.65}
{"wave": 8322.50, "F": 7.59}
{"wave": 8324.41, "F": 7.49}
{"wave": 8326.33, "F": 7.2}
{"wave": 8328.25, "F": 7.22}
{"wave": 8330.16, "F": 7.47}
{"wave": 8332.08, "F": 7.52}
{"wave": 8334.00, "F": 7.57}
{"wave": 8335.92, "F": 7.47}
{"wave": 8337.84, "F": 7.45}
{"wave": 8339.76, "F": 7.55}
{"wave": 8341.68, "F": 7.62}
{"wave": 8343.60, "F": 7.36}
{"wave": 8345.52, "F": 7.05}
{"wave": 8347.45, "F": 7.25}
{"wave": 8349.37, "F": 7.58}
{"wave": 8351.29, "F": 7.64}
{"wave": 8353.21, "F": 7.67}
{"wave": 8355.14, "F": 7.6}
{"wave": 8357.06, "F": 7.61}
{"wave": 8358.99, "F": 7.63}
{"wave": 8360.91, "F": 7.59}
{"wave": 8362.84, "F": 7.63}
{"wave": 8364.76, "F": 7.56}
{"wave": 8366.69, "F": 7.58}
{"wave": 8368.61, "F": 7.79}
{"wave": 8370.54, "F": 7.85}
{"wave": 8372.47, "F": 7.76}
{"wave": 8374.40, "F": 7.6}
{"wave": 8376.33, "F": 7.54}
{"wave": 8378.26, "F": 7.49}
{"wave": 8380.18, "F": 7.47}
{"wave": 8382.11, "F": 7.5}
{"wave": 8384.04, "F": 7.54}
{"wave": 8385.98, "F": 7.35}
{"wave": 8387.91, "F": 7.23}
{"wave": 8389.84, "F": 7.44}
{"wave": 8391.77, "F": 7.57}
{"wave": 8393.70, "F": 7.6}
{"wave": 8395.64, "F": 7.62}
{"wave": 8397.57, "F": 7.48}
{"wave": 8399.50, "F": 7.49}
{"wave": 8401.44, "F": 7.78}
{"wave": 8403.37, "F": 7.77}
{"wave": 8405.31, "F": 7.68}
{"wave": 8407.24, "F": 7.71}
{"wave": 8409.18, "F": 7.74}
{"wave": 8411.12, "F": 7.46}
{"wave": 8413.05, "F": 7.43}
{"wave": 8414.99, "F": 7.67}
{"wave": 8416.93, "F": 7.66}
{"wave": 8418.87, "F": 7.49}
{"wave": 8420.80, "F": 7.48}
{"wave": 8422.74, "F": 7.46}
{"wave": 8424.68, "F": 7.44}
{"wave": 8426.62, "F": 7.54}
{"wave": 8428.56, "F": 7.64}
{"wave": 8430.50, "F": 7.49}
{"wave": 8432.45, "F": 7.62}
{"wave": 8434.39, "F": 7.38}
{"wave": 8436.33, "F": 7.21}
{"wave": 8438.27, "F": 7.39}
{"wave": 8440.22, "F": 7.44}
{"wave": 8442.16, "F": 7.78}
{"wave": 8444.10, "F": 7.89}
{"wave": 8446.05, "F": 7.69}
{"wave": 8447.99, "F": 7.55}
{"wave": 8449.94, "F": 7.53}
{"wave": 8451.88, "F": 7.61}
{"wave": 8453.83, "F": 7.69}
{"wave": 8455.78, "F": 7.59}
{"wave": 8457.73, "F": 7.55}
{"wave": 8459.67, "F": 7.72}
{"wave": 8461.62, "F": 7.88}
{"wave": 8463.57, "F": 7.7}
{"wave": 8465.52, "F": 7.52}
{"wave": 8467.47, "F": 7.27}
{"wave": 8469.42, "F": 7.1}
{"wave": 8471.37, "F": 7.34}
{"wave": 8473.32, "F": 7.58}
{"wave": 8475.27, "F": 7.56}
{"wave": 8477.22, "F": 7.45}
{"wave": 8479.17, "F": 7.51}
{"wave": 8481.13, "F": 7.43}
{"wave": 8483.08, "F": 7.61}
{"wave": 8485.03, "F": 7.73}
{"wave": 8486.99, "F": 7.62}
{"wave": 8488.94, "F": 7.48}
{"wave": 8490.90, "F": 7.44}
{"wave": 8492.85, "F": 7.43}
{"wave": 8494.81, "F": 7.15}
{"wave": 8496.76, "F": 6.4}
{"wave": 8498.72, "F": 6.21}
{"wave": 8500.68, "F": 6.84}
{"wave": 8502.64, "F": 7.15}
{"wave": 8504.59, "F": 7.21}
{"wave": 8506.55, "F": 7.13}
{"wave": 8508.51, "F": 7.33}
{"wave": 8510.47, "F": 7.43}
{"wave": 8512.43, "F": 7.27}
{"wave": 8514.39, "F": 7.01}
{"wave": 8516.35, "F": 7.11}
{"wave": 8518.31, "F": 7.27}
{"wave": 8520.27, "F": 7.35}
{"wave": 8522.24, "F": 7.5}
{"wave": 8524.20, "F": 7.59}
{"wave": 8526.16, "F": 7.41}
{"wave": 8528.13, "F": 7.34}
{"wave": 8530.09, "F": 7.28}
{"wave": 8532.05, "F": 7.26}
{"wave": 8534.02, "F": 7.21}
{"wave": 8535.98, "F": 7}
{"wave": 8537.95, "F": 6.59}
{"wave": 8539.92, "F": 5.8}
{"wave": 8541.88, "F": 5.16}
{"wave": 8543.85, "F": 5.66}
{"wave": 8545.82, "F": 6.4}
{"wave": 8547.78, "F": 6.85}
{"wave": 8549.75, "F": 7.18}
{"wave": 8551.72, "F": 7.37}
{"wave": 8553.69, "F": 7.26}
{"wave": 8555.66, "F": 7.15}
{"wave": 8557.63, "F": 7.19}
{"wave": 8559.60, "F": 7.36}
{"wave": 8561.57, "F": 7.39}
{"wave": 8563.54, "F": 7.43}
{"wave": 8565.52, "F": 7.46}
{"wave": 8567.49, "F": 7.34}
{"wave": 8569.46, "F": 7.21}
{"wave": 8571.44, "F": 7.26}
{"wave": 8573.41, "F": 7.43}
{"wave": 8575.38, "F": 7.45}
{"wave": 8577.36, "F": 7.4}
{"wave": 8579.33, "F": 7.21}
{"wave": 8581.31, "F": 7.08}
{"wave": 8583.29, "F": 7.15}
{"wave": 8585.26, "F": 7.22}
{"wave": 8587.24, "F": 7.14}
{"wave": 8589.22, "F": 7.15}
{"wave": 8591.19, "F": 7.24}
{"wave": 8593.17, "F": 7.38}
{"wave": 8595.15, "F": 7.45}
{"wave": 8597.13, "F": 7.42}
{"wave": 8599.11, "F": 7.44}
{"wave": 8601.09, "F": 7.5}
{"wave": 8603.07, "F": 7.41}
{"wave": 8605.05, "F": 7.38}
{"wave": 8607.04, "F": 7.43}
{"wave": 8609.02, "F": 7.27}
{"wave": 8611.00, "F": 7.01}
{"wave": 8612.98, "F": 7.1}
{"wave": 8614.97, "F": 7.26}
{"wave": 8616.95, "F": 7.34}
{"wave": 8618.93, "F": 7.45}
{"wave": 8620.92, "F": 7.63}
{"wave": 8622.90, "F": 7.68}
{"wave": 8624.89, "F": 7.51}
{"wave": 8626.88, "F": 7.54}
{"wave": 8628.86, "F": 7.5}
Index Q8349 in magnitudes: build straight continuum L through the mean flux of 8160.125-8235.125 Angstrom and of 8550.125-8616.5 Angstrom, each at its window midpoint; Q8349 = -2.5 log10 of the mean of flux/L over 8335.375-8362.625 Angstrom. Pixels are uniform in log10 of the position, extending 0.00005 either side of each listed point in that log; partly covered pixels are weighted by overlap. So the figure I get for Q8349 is 0.01 mag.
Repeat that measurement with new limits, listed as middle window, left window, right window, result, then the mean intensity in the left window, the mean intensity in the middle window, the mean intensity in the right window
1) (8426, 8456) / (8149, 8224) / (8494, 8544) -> -0.06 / 7.83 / 7.56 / 6.97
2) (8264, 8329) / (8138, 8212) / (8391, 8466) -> 0.00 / 7.87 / 7.72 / 7.59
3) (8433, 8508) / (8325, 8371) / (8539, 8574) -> -0.04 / 7.52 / 7.42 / 6.94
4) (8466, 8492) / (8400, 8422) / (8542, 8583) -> -0.01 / 7.62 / 7.47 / 7.11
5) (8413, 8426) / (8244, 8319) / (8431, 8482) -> 0.01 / 7.76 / 7.53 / 7.54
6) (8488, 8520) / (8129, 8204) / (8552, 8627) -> 0.05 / 7.89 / 7.12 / 7.33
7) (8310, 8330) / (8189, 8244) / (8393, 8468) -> 0.01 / 7.73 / 7.57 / 7.58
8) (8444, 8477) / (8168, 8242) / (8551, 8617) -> -0.02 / 7.78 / 7.56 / 7.3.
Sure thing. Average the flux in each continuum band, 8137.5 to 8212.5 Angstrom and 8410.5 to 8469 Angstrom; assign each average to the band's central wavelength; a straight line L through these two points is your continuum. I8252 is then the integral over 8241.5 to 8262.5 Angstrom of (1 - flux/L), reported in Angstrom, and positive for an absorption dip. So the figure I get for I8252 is 0.1 Angstrom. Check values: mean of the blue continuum 7.87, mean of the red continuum 7.56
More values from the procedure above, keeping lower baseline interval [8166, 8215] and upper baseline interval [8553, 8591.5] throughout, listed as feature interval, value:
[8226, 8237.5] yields 0.01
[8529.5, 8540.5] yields 0.67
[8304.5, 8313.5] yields 0.12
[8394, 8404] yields -0.14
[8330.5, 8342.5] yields 0.13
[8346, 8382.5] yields -0.11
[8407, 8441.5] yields -0.13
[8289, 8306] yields -0.21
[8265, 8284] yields -0.23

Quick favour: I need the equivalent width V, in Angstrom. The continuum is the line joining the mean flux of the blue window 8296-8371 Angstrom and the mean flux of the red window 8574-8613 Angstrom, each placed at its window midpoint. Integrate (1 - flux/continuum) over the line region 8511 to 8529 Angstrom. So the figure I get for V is 0.1 Angstrom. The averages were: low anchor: 7.57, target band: 7.32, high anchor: 7.3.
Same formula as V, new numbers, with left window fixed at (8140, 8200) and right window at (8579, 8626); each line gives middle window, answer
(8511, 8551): 2.7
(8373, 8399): 0.4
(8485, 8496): 0.1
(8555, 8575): 0.1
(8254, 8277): -0.2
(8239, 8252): 0.2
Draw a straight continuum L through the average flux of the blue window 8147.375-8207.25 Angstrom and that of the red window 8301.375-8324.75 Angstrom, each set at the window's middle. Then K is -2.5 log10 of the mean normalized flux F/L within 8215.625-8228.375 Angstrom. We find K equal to 0.002 mag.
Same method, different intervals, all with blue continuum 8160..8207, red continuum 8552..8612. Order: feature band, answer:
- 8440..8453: -0.024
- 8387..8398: 0.010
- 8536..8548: 0.204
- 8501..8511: 0.029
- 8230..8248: 0.005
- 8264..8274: -0.015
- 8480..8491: -0.017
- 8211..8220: 0.003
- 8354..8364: -0.001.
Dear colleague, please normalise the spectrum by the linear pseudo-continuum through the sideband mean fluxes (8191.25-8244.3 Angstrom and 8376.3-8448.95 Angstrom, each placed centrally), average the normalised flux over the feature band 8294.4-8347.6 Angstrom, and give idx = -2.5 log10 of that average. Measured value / 0.01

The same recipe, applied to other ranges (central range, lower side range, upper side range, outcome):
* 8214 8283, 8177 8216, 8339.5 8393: -0.009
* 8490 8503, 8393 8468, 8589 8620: 0.084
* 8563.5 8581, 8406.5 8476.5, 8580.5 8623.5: 0.004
